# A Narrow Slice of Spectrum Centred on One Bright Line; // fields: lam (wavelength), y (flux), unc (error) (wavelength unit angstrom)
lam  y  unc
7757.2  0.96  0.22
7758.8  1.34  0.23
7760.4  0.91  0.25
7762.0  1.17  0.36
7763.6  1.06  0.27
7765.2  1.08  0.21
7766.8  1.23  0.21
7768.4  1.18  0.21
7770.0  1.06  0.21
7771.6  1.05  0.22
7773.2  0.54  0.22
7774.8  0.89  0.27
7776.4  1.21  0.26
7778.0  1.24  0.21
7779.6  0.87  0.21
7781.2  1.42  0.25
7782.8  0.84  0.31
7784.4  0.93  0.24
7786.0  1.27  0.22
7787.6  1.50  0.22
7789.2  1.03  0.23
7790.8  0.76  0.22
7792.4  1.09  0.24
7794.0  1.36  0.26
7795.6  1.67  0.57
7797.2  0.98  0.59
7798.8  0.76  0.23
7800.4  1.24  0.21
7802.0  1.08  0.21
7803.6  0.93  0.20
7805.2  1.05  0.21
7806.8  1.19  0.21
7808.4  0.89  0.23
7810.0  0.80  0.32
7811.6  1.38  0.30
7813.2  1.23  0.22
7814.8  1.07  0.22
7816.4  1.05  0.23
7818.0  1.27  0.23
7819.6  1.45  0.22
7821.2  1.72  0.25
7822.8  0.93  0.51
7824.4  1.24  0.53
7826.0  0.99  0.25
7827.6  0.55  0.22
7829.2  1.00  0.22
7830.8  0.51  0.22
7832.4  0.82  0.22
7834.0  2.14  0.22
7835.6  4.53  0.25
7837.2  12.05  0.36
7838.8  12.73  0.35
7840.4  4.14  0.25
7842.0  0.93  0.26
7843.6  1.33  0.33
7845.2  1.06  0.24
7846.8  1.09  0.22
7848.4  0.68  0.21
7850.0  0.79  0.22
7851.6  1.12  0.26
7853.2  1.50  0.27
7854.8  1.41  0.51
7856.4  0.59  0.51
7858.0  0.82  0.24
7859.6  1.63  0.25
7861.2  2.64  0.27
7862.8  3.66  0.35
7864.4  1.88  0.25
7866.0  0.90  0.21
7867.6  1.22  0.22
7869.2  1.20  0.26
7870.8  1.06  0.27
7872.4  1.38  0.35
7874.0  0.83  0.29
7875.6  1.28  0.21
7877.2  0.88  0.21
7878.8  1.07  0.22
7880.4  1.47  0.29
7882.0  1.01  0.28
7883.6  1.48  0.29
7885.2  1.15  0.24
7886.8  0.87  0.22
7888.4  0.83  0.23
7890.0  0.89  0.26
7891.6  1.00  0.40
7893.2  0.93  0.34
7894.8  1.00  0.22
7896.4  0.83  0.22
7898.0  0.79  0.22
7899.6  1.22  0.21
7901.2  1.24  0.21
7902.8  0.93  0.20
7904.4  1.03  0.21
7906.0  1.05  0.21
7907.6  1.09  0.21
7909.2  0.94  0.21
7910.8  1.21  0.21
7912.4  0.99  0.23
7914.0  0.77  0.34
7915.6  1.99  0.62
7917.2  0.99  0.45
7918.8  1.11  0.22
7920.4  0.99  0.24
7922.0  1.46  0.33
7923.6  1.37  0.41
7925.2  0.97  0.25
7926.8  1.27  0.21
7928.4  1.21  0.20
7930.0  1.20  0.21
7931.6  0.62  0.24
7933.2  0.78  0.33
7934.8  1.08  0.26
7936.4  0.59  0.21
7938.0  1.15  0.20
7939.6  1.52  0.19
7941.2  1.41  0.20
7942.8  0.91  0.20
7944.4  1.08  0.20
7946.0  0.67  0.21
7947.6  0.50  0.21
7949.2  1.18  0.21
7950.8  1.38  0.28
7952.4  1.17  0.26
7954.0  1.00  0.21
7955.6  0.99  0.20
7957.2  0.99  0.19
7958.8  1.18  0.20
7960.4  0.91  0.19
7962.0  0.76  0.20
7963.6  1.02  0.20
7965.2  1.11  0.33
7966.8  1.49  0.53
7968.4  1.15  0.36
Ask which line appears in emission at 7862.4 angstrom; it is [N II]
